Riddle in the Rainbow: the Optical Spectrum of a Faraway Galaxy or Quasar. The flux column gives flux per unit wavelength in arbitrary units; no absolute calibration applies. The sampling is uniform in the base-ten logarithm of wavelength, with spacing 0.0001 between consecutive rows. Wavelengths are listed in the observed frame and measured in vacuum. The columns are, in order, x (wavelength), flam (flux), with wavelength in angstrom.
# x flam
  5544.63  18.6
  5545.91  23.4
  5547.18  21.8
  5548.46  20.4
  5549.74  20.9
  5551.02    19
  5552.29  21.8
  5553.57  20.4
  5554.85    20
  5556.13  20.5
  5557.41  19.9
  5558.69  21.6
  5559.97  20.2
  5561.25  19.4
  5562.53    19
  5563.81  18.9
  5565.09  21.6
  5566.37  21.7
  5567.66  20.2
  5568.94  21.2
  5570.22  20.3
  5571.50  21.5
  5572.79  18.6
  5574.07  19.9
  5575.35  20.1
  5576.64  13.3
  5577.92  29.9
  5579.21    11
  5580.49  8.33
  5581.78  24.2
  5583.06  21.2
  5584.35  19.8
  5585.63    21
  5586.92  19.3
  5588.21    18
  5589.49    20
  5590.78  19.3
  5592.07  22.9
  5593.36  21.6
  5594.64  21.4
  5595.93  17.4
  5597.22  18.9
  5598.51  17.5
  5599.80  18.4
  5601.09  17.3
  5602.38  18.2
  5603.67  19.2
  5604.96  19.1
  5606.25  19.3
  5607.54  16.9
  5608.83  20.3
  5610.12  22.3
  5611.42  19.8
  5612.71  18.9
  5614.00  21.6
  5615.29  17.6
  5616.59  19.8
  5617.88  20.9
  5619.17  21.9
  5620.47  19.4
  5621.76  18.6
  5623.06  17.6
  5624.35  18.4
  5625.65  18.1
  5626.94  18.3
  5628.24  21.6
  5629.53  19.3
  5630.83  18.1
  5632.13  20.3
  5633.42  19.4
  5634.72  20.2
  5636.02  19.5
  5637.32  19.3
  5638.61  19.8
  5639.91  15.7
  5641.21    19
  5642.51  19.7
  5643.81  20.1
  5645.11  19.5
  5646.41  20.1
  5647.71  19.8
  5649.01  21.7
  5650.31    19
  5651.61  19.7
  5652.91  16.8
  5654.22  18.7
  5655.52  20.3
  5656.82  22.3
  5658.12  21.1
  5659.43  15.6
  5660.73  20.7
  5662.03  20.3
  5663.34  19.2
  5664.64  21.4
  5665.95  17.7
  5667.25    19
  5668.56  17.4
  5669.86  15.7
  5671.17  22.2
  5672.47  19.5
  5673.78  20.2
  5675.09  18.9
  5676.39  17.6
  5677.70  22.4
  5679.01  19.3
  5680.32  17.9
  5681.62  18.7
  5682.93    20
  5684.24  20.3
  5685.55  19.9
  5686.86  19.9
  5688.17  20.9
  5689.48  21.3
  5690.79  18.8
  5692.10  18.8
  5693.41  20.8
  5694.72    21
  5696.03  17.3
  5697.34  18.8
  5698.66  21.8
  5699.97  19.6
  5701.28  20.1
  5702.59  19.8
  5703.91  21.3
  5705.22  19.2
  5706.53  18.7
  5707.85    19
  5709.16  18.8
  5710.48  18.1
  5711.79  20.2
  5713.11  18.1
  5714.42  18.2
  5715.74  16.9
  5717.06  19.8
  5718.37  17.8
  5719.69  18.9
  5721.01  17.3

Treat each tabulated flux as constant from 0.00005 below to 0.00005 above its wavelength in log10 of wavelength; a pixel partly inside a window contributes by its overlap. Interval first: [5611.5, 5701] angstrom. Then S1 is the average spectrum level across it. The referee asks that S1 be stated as 19.5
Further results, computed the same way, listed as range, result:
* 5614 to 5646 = 19.3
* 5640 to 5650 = 19.7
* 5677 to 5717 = 19.5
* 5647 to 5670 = 19.3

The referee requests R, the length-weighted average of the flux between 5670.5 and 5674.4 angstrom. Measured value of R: 20.6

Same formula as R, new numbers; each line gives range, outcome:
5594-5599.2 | 18.8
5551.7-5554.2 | 21.1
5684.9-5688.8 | 20.2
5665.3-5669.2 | 18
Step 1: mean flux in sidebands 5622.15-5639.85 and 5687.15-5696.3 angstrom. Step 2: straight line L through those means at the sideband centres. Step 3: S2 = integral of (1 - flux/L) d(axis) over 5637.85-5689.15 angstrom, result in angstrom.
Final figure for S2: 0.3 angstrom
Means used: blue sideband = 19.1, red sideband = 20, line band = 19.4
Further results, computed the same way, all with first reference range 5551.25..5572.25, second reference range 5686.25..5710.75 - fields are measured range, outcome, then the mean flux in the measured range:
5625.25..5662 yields 1.1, 19.4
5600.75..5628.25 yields 1.2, 19.3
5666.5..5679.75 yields 0.4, 19.2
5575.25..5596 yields 1.0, 19.4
